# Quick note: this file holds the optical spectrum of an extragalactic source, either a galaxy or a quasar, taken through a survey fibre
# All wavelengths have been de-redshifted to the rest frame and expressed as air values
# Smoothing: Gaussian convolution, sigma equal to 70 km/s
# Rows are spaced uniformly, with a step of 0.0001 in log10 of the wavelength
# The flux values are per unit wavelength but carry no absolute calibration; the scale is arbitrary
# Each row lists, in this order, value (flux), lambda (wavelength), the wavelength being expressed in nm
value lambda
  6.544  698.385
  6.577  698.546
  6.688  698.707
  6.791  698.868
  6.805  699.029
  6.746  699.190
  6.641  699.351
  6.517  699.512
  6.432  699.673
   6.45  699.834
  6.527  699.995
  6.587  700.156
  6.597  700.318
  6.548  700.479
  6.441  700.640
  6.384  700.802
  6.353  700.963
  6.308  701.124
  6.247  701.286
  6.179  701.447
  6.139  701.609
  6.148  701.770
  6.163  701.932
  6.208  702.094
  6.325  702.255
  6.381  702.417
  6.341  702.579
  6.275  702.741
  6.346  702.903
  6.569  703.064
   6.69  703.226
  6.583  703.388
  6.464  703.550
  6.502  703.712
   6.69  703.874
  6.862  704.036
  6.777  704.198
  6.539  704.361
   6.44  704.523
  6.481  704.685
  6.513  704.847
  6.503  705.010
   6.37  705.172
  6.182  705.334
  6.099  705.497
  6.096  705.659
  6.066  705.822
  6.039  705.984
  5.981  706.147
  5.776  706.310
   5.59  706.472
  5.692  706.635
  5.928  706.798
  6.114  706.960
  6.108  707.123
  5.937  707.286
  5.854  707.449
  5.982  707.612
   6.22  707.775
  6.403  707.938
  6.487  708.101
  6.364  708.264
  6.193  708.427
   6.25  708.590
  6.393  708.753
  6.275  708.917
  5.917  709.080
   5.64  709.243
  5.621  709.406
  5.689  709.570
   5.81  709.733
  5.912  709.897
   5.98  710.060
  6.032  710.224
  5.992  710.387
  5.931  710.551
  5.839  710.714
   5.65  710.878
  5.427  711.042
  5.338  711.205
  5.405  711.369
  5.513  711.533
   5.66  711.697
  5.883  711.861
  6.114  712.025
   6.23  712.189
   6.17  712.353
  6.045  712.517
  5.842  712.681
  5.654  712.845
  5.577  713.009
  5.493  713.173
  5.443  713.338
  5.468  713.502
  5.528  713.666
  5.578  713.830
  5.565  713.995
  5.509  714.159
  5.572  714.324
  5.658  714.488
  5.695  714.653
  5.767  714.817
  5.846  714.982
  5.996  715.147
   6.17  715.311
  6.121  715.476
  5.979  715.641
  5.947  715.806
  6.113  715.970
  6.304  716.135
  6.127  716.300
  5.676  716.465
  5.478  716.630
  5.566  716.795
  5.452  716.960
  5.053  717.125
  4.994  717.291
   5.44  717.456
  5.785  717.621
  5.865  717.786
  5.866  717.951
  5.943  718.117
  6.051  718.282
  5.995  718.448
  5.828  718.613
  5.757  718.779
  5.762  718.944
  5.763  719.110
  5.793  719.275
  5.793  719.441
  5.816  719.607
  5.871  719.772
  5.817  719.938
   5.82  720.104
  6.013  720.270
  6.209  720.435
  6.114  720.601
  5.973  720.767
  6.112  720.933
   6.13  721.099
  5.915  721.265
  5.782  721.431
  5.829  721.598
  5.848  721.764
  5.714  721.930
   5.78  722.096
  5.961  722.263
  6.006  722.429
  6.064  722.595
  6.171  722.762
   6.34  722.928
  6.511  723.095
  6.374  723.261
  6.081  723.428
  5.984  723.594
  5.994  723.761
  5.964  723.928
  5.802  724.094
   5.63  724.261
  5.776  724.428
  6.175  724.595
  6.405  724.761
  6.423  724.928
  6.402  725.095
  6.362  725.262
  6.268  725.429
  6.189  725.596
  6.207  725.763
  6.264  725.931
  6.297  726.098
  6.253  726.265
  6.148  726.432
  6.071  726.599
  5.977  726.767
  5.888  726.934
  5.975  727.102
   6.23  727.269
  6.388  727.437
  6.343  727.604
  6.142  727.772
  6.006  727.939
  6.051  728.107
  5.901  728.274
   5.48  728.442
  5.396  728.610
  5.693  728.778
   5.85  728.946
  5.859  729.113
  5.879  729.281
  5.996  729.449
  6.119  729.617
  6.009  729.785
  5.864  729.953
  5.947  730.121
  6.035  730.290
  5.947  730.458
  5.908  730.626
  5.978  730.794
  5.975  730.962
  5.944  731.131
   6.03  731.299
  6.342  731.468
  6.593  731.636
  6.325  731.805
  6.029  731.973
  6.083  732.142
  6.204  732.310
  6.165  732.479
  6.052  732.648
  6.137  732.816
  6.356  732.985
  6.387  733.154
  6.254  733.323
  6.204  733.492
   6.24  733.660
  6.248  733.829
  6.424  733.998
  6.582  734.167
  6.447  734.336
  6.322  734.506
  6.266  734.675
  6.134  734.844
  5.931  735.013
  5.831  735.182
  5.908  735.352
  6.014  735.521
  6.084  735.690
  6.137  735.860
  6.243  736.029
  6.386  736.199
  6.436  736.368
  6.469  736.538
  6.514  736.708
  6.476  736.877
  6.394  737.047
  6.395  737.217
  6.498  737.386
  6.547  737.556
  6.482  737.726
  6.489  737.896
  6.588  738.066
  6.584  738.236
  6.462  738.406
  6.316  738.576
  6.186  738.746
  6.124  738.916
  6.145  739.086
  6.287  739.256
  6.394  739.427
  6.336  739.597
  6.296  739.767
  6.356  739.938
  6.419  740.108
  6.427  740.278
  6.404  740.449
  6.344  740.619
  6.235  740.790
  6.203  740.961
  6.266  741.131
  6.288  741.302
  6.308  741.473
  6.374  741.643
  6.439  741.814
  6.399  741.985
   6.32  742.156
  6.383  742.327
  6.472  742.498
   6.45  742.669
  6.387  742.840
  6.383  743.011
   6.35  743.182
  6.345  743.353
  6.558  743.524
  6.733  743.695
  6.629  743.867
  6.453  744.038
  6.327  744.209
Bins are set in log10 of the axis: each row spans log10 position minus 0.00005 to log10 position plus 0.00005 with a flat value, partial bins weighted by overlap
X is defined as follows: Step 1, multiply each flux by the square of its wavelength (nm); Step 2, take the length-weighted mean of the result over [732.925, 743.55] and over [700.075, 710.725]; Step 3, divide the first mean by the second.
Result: 1.1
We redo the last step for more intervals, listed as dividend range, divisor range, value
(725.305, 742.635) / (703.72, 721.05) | 1.11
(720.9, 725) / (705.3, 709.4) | 1.04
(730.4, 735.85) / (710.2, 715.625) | 1.13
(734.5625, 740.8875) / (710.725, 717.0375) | 1.17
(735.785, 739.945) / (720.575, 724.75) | 1.11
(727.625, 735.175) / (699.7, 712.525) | 1.06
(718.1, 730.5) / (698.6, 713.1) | 1.02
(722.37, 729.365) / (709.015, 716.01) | 1.09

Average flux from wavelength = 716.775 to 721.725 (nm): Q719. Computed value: 5.81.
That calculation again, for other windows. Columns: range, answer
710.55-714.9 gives 5.68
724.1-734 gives 6.09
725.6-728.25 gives 6.15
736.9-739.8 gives 6.39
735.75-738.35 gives 6.44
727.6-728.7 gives 5.87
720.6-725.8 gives 6.07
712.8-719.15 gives 5.73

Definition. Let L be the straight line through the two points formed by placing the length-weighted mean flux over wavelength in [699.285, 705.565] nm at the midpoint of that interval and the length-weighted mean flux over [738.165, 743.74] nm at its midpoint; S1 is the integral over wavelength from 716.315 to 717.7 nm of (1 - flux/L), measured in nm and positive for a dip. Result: 0.20 nm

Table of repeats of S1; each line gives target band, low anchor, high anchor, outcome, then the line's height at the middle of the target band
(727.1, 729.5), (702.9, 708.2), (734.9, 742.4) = 0.14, 6.3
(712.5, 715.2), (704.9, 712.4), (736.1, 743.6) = 0.18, 6.04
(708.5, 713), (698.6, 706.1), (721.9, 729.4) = 0.32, 6.3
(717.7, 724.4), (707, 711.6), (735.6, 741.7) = 0.17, 6.11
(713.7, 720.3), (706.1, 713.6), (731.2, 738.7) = 0.25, 6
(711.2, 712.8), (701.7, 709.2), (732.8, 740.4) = 0.11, 6.27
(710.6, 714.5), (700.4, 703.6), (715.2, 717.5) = 0.16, 5.91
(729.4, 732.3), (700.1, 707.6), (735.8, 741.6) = 0.13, 6.35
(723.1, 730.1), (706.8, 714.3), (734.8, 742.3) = 0.08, 6.12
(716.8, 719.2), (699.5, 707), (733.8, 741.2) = 0.24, 6.32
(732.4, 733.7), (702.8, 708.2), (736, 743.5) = 0.03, 6.36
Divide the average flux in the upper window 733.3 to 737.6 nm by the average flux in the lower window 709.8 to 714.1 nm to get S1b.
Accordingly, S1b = 1.1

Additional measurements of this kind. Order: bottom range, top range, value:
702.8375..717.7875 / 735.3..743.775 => 1.07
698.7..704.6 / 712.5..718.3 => 0.88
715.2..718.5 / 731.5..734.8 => 1.08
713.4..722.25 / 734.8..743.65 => 1.09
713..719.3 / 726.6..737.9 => 1.07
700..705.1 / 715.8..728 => 0.93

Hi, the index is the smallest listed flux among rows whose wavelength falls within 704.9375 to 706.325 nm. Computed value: 5.776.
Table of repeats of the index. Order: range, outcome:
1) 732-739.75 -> 5.831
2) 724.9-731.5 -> 5.396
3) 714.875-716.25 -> 5.846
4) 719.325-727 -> 5.63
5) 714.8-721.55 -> 4.994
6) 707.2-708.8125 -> 5.854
